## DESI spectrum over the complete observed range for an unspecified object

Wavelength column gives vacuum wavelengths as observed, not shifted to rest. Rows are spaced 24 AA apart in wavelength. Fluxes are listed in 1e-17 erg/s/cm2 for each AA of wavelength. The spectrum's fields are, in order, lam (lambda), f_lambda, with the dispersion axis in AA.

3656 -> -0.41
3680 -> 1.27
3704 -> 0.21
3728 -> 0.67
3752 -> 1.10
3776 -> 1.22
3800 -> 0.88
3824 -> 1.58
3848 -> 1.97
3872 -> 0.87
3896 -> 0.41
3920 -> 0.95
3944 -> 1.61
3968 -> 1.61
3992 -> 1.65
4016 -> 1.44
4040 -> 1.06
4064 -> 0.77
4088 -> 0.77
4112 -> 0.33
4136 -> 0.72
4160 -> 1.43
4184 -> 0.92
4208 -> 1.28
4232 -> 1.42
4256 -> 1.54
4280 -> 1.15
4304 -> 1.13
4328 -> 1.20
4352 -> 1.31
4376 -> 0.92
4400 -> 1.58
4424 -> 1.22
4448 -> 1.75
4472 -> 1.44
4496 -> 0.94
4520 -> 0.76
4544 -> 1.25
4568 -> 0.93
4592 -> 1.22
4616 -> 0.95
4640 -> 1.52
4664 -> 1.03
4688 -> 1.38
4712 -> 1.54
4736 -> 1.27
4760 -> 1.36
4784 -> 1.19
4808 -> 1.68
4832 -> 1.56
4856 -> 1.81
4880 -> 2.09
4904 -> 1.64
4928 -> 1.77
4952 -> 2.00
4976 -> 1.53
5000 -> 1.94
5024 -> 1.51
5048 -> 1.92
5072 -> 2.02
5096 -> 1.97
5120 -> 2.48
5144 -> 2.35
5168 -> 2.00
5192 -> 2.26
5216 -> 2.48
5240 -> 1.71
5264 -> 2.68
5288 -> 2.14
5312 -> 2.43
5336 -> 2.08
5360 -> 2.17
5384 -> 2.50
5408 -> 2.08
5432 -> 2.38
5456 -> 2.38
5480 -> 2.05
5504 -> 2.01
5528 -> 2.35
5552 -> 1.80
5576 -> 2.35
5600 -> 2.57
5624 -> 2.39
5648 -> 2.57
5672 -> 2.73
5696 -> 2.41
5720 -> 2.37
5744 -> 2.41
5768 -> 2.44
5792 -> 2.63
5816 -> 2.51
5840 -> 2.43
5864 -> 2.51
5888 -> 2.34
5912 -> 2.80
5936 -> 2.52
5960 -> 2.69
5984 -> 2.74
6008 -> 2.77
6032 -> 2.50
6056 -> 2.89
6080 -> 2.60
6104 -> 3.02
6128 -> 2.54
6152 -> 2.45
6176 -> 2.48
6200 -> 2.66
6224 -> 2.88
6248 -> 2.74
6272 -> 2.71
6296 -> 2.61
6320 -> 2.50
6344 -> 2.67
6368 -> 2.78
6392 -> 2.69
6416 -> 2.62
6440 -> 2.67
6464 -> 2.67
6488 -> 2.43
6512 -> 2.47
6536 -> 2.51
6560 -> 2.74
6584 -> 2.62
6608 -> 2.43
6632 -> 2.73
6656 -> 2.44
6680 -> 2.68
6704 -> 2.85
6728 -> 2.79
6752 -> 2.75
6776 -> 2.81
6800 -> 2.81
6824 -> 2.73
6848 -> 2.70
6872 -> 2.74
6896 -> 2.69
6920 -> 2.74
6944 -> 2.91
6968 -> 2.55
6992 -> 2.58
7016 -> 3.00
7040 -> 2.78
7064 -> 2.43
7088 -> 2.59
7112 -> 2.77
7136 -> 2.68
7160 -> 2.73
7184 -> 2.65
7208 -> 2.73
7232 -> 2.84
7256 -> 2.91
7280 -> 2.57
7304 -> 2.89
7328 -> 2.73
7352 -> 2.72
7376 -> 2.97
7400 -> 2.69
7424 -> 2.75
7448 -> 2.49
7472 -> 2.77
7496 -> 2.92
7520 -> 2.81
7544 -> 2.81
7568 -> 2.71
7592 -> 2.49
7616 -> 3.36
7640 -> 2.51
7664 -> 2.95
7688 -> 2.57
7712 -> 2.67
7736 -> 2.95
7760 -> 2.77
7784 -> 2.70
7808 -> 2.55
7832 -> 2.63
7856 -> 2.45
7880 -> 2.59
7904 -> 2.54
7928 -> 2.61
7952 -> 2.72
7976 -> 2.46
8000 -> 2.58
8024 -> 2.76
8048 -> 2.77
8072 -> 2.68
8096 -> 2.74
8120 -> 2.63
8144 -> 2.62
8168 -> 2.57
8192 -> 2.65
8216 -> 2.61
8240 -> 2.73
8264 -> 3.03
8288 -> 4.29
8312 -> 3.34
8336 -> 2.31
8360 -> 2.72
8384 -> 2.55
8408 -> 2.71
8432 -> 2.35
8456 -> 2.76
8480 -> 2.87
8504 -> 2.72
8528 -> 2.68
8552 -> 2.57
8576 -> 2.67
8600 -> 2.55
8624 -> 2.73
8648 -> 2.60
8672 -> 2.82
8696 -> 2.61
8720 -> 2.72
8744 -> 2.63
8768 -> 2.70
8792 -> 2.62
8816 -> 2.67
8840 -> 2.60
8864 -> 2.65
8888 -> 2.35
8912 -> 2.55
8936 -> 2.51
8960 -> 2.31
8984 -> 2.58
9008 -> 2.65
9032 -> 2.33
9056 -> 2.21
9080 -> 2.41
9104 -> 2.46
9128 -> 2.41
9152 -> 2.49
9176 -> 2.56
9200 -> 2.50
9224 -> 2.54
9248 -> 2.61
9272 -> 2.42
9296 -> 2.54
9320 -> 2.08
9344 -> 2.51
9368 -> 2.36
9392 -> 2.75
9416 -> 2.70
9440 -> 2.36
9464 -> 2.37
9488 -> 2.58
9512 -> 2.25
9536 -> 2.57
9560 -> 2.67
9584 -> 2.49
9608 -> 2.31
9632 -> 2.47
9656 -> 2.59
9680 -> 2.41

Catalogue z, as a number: 0.26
